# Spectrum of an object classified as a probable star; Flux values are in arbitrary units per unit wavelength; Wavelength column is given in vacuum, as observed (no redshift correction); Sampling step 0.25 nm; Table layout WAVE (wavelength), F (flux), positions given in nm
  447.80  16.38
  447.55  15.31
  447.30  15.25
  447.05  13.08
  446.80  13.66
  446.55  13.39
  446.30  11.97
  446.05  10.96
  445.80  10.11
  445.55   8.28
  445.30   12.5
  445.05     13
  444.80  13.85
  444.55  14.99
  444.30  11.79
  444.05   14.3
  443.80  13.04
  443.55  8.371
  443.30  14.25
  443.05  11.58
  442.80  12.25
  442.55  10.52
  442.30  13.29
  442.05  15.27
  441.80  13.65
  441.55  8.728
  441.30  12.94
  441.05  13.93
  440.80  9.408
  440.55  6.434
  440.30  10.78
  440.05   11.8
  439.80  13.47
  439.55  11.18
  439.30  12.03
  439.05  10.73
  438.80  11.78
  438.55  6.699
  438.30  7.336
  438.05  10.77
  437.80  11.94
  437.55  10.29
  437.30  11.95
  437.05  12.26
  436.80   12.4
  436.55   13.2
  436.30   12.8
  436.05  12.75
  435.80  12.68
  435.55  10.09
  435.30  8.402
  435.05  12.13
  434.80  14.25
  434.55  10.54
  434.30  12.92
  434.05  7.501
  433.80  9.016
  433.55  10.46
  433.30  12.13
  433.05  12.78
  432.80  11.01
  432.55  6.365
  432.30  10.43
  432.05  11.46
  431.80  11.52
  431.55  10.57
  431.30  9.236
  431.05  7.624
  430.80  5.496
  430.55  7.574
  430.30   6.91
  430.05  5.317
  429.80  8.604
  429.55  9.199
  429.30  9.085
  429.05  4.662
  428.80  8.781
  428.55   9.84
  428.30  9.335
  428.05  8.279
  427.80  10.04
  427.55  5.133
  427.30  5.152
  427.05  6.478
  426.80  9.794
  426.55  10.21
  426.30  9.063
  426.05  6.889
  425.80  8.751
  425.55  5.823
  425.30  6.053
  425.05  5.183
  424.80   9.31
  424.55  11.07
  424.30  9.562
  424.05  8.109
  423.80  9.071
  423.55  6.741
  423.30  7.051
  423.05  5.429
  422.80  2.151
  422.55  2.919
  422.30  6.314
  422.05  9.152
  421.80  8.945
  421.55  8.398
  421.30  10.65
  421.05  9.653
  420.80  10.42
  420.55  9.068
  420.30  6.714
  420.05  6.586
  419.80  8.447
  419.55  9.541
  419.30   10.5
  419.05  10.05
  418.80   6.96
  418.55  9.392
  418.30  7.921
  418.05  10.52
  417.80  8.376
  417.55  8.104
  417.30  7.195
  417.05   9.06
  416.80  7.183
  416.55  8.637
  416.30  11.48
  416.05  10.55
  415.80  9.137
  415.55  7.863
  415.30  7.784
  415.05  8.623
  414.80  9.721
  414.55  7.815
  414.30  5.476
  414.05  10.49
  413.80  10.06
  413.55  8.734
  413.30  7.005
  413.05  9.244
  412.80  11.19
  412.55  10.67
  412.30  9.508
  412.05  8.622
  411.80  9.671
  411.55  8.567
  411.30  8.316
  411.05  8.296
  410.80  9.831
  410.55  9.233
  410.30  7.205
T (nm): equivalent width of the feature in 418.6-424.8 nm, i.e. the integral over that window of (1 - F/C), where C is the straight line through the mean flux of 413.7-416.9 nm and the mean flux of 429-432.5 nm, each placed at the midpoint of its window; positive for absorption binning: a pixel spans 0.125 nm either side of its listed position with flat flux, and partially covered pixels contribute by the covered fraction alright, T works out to 0.41 nm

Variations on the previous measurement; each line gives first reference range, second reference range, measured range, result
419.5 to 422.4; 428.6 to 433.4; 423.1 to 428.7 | 0.48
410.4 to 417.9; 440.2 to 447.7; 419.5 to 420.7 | 0.19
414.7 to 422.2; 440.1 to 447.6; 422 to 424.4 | 0.75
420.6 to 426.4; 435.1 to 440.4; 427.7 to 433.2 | 0.35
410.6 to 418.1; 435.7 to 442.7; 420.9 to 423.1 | 0.57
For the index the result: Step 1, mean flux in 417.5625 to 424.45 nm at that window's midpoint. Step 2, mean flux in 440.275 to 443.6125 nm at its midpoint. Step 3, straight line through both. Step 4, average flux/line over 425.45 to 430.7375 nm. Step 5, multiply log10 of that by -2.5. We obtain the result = 0.18 mag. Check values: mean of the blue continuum 8.11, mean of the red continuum 11.6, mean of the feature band 7.84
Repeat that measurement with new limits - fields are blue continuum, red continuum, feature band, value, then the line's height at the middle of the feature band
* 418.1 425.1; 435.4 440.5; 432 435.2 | -0.039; 10.4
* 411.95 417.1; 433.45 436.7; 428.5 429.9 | 0.273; 10.6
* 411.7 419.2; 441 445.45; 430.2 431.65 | 0.362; 11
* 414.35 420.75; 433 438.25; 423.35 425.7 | 0.230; 9.73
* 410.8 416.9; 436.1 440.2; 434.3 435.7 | -0.026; 11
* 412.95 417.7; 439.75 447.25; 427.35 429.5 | 0.257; 10.2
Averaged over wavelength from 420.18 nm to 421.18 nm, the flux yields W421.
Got 8.98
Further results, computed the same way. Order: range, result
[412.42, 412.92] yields 10.9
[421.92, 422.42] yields 7.76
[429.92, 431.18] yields 6.6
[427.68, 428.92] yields 9.25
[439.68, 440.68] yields 10.6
